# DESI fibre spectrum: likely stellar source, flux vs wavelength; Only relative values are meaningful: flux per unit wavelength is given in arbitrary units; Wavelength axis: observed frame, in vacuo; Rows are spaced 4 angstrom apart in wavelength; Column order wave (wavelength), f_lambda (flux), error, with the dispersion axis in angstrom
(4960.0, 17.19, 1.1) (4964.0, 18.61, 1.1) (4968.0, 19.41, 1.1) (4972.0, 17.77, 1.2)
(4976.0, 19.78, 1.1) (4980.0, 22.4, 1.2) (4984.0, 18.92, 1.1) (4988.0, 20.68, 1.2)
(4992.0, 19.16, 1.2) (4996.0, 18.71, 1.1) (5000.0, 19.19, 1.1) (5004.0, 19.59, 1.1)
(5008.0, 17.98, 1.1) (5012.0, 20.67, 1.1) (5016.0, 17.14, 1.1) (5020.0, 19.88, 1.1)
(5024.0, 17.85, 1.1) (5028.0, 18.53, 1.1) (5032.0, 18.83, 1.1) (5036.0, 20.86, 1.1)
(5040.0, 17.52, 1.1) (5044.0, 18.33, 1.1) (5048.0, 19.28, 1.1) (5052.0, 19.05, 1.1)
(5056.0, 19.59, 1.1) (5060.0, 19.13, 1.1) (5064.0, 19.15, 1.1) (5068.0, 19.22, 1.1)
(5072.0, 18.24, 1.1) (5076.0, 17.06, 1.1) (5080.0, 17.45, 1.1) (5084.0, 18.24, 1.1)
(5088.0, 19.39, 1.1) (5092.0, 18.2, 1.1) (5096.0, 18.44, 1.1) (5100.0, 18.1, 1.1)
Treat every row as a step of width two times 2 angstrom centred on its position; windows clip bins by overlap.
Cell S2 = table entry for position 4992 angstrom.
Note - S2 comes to 19.16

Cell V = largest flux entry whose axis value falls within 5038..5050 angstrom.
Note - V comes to 19.28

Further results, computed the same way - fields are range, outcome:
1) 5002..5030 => 20.67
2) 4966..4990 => 22.4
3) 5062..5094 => 19.39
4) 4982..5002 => 20.68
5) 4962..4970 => 19.41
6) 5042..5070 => 19.59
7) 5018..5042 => 20.86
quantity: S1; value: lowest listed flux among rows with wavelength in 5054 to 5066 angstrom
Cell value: 19.13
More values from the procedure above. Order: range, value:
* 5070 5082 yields 17.06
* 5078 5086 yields 17.45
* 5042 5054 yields 18.33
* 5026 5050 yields 17.52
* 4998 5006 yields 19.19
